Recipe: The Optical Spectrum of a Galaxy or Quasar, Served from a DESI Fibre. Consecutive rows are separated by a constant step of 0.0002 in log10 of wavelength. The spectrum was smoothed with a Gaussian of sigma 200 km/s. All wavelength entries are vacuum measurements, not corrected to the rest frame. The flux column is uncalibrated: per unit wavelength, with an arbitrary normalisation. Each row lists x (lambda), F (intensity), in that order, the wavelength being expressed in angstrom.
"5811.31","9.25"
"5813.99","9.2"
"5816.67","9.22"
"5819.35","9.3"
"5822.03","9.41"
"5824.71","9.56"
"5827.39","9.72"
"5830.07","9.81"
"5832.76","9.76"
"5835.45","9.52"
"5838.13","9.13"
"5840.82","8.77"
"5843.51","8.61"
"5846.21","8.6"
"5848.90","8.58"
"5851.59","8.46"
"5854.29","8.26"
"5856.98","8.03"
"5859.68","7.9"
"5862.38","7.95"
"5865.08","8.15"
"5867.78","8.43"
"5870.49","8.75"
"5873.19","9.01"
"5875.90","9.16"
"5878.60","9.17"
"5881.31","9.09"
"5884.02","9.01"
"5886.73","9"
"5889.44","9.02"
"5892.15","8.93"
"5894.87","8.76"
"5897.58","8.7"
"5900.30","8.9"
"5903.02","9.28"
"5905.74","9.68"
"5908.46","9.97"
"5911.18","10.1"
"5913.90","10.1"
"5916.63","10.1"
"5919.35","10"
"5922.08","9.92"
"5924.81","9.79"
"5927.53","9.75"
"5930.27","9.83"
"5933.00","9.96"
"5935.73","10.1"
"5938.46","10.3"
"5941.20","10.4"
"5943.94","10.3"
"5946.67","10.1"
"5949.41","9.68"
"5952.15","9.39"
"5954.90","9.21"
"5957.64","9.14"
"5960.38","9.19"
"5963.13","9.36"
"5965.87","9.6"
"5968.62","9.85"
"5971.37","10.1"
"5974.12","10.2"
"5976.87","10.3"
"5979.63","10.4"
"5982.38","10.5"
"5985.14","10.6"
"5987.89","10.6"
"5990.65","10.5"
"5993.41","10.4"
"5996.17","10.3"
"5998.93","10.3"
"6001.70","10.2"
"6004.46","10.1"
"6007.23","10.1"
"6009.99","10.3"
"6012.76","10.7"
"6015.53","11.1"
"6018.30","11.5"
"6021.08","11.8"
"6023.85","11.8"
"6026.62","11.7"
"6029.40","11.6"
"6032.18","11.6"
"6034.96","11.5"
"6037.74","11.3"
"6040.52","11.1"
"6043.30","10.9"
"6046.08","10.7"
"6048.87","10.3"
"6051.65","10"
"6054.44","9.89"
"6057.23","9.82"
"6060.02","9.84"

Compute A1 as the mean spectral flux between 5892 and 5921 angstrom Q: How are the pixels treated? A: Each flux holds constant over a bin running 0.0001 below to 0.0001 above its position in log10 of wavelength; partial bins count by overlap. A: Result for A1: 9.53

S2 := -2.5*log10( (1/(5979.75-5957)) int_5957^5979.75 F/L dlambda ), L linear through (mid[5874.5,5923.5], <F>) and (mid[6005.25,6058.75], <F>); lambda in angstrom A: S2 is 0.04 mag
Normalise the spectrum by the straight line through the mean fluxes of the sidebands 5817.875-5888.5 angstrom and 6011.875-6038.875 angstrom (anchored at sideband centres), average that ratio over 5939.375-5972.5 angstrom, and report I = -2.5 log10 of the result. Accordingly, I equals 0.08 mag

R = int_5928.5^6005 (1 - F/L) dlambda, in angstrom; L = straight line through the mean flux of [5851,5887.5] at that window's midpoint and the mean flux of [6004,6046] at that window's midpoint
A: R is 1.2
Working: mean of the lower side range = 8.59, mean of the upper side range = 11.1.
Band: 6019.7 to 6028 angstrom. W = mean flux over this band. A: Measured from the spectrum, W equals 11.8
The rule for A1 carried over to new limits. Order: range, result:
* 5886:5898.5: 8.89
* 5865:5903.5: 8.91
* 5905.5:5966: 9.83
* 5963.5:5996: 10.3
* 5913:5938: 9.96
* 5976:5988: 10.5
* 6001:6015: 10.3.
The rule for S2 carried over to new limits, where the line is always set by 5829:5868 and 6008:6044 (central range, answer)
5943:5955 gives 0.04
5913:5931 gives -0.02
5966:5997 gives 0.03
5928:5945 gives -0.02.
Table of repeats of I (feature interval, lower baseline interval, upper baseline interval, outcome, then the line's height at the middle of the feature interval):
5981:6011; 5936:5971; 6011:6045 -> 0.031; 10.7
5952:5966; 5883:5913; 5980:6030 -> 0.092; 10.1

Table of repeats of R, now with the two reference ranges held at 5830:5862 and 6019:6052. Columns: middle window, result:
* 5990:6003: 0.5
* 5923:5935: 0.0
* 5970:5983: 0.2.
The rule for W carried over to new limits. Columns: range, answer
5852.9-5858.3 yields 8.15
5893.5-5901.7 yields 8.78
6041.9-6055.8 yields 10.4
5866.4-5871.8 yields 8.58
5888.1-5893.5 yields 8.98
